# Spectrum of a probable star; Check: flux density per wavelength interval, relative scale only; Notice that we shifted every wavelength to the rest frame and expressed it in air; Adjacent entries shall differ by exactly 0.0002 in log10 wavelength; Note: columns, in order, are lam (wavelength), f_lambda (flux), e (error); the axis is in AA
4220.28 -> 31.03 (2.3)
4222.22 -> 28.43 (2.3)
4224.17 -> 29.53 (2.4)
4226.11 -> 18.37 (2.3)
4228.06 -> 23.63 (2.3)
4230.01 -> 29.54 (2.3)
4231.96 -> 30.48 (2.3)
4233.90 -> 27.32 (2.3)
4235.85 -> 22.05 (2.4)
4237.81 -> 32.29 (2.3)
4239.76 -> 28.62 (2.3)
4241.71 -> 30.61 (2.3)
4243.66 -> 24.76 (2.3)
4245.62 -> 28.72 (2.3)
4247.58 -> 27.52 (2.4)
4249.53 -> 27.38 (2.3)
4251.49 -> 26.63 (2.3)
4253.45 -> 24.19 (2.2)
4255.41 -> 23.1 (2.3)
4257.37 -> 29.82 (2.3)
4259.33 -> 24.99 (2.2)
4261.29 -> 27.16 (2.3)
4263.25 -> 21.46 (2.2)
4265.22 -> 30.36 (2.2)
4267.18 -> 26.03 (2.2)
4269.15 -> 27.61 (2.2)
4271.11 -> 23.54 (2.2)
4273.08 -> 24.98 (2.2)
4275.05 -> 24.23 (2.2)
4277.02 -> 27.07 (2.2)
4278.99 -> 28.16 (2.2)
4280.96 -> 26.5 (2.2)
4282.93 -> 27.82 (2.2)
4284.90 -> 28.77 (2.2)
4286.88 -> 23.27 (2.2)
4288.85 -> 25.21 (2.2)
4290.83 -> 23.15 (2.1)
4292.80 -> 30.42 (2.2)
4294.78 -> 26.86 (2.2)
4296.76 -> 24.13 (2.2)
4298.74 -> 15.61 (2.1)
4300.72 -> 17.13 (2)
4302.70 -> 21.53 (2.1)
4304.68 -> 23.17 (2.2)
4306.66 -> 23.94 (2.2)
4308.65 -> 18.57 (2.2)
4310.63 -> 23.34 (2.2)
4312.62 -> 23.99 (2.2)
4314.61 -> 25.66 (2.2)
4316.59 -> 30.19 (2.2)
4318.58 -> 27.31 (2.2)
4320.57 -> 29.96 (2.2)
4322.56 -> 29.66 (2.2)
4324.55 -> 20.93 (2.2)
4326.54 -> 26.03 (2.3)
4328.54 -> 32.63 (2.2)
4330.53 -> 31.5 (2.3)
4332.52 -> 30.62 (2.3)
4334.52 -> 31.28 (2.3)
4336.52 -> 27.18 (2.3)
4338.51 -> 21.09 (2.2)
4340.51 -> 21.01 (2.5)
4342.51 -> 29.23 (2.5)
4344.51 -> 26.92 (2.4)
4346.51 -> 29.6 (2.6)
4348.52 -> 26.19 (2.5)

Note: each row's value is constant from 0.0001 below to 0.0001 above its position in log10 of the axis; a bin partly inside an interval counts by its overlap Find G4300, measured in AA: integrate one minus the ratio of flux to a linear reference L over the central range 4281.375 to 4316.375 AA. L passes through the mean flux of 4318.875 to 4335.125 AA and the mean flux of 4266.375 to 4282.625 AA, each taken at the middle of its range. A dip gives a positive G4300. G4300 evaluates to 4.5 AA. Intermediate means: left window 26.1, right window 28.9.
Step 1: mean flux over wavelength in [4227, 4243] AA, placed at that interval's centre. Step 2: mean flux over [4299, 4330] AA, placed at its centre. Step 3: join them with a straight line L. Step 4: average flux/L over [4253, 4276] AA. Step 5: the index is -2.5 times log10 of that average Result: 0.05 mag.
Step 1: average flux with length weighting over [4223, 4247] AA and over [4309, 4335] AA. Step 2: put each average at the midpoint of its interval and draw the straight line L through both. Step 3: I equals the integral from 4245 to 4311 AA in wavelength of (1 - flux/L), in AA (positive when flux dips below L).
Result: 5.6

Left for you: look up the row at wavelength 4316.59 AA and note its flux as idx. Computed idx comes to 30.19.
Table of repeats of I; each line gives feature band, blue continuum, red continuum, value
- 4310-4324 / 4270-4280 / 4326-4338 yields 0.8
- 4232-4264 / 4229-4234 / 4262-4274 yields 1.1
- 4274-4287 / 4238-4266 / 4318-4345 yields 0.2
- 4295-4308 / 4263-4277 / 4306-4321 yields 2.1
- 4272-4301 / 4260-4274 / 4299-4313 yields -1.8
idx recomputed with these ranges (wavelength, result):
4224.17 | 29.53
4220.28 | 31.03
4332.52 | 30.62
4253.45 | 24.19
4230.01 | 29.54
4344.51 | 26.92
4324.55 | 20.93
